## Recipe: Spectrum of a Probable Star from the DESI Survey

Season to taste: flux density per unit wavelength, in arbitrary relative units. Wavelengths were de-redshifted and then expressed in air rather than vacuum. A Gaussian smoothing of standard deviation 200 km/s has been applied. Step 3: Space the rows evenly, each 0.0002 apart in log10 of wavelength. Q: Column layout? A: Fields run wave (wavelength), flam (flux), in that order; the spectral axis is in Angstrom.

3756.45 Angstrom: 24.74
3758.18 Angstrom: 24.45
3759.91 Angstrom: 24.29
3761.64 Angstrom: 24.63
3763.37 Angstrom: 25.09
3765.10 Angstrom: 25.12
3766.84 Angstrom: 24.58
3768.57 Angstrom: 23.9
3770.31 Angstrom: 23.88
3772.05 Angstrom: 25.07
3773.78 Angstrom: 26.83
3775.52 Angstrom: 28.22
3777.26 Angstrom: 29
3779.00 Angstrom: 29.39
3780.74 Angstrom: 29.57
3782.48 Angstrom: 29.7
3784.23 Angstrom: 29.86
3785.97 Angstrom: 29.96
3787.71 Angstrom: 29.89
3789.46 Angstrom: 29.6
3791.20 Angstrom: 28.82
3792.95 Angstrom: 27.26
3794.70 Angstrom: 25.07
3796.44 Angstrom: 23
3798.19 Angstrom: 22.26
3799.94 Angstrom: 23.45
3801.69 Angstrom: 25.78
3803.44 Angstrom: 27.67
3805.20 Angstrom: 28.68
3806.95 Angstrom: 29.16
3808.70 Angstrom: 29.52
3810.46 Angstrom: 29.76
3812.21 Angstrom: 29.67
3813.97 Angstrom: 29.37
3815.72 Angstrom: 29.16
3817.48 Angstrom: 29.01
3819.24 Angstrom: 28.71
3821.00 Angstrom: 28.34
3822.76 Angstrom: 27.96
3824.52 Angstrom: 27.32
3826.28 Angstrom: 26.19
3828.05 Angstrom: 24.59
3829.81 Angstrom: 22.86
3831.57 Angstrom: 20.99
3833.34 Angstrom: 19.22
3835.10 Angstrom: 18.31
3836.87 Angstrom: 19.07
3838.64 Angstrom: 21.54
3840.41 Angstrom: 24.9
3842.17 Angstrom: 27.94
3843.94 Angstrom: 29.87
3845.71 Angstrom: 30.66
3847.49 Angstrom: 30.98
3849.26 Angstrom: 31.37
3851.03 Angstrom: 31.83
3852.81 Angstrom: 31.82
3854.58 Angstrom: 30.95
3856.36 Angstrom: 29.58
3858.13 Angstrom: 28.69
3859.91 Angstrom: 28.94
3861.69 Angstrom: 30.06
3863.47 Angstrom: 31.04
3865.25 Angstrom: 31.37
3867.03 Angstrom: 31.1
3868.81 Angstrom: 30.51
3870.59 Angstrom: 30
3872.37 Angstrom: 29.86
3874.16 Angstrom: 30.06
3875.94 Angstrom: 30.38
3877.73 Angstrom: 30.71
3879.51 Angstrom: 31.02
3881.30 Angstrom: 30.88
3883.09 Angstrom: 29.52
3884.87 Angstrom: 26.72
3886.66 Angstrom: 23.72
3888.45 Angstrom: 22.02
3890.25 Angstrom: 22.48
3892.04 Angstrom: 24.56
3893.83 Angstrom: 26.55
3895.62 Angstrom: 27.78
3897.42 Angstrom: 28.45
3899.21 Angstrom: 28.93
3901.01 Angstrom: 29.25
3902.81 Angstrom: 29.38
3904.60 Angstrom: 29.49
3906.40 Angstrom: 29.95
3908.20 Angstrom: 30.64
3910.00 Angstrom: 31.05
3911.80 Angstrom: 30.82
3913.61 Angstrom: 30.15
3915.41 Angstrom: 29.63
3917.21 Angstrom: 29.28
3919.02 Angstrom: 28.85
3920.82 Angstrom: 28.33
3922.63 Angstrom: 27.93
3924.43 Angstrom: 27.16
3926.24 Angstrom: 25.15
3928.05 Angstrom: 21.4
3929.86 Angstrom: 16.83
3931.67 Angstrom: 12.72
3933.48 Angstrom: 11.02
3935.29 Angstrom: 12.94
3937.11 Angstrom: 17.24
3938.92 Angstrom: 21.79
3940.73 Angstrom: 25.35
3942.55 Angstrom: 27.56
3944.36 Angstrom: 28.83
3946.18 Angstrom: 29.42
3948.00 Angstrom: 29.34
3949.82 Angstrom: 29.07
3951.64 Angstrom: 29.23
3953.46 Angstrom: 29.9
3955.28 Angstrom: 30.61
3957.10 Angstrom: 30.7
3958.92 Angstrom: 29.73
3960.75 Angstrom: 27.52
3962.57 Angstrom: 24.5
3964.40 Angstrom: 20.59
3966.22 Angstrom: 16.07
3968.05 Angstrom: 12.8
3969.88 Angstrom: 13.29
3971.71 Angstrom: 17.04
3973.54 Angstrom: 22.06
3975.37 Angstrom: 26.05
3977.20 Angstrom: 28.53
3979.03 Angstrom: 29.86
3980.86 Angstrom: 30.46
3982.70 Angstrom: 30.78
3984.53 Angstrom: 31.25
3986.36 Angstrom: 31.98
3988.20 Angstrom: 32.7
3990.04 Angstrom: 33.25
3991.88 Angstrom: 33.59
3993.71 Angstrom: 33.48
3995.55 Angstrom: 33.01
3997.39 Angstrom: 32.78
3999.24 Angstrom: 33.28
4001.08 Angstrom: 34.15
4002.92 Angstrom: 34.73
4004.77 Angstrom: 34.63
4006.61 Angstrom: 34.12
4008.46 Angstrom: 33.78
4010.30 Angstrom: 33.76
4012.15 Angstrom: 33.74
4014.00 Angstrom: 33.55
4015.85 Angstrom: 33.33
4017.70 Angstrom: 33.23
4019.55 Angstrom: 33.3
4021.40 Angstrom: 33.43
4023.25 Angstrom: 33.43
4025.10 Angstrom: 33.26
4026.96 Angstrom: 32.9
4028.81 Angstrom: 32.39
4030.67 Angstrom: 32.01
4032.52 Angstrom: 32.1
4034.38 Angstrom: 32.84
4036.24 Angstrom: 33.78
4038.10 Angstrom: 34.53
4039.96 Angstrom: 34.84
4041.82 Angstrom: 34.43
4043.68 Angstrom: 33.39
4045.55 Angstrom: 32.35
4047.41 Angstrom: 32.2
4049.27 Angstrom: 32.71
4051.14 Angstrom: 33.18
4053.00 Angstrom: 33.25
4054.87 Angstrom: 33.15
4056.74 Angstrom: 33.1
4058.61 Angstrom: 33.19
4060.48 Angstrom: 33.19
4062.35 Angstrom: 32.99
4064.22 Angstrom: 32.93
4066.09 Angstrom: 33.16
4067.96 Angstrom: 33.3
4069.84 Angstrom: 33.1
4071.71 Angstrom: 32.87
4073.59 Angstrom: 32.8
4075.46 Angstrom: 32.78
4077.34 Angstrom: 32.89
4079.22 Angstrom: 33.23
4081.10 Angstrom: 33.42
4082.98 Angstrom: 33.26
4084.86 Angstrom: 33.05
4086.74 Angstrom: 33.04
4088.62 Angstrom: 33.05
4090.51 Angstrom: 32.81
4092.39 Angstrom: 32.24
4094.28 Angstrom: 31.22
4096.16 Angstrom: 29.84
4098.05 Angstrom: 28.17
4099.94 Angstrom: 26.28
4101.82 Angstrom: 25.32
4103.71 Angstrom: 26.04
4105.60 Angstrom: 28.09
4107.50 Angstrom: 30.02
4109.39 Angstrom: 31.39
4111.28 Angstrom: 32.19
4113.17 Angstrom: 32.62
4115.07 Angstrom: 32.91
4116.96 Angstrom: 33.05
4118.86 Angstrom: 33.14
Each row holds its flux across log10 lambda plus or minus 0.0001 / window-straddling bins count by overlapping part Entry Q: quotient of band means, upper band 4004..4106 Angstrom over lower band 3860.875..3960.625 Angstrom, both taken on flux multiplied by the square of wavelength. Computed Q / 1.3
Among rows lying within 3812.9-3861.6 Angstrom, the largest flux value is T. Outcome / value 31.83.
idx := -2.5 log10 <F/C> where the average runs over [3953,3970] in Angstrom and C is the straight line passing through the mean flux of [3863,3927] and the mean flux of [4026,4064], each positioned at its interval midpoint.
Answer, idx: 0.27 mag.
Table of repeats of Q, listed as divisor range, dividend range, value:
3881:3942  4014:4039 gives 1.38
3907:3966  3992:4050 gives 1.36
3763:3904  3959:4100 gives 1.25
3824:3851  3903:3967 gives 1.07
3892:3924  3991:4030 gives 1.21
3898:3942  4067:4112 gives 1.35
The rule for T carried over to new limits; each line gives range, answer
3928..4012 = 34.73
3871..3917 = 31.05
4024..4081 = 34.84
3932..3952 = 29.42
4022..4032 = 33.43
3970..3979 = 28.53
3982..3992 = 33.59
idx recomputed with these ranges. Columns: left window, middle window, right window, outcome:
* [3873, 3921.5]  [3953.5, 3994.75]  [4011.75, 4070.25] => 0.16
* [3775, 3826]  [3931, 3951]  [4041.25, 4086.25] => 0.34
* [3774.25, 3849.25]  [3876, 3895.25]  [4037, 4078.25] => 0.07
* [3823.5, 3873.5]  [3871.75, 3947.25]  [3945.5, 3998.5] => 0.05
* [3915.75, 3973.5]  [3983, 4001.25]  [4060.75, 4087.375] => -0.21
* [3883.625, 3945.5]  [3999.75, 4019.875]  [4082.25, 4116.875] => -0.20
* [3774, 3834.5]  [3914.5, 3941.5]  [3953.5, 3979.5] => 0.10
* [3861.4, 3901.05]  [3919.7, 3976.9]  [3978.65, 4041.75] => 0.30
